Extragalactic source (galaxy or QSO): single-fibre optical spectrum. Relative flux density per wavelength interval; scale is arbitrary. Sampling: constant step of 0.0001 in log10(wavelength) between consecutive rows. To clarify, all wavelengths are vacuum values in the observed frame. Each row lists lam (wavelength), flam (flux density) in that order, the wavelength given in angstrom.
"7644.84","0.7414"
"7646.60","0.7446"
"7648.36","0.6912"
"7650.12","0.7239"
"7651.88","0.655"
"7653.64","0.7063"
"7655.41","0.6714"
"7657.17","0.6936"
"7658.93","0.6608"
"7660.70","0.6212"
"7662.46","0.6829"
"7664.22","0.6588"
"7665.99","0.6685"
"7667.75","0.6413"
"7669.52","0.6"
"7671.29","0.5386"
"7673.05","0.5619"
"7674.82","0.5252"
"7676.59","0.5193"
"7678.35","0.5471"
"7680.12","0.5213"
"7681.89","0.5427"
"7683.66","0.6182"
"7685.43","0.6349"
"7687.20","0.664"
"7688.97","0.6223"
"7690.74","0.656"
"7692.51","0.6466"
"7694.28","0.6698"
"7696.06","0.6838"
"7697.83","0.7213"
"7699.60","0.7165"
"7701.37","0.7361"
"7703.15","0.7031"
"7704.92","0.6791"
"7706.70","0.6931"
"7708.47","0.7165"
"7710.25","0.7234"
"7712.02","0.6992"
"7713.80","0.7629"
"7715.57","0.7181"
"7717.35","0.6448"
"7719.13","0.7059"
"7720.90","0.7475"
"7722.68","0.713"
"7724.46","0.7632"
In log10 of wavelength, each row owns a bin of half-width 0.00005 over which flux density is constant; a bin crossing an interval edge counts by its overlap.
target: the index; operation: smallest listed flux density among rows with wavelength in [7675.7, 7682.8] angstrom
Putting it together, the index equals 0.5193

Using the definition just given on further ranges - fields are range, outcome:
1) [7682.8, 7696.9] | 0.6182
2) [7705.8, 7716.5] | 0.6931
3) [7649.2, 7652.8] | 0.655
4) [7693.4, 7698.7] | 0.6698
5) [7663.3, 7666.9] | 0.6588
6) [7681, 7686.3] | 0.5427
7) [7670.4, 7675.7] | 0.5252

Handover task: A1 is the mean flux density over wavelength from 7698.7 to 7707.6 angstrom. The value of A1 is 0.706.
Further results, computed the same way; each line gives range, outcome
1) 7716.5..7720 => 0.675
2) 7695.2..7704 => 0.712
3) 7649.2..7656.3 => 0.689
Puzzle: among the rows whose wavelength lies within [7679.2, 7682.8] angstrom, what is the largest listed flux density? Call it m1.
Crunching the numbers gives 0.5427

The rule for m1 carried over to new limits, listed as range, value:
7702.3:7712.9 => 0.7234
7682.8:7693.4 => 0.664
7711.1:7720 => 0.7629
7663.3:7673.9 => 0.6685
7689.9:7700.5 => 0.7213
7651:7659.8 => 0.7063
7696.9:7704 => 0.7361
